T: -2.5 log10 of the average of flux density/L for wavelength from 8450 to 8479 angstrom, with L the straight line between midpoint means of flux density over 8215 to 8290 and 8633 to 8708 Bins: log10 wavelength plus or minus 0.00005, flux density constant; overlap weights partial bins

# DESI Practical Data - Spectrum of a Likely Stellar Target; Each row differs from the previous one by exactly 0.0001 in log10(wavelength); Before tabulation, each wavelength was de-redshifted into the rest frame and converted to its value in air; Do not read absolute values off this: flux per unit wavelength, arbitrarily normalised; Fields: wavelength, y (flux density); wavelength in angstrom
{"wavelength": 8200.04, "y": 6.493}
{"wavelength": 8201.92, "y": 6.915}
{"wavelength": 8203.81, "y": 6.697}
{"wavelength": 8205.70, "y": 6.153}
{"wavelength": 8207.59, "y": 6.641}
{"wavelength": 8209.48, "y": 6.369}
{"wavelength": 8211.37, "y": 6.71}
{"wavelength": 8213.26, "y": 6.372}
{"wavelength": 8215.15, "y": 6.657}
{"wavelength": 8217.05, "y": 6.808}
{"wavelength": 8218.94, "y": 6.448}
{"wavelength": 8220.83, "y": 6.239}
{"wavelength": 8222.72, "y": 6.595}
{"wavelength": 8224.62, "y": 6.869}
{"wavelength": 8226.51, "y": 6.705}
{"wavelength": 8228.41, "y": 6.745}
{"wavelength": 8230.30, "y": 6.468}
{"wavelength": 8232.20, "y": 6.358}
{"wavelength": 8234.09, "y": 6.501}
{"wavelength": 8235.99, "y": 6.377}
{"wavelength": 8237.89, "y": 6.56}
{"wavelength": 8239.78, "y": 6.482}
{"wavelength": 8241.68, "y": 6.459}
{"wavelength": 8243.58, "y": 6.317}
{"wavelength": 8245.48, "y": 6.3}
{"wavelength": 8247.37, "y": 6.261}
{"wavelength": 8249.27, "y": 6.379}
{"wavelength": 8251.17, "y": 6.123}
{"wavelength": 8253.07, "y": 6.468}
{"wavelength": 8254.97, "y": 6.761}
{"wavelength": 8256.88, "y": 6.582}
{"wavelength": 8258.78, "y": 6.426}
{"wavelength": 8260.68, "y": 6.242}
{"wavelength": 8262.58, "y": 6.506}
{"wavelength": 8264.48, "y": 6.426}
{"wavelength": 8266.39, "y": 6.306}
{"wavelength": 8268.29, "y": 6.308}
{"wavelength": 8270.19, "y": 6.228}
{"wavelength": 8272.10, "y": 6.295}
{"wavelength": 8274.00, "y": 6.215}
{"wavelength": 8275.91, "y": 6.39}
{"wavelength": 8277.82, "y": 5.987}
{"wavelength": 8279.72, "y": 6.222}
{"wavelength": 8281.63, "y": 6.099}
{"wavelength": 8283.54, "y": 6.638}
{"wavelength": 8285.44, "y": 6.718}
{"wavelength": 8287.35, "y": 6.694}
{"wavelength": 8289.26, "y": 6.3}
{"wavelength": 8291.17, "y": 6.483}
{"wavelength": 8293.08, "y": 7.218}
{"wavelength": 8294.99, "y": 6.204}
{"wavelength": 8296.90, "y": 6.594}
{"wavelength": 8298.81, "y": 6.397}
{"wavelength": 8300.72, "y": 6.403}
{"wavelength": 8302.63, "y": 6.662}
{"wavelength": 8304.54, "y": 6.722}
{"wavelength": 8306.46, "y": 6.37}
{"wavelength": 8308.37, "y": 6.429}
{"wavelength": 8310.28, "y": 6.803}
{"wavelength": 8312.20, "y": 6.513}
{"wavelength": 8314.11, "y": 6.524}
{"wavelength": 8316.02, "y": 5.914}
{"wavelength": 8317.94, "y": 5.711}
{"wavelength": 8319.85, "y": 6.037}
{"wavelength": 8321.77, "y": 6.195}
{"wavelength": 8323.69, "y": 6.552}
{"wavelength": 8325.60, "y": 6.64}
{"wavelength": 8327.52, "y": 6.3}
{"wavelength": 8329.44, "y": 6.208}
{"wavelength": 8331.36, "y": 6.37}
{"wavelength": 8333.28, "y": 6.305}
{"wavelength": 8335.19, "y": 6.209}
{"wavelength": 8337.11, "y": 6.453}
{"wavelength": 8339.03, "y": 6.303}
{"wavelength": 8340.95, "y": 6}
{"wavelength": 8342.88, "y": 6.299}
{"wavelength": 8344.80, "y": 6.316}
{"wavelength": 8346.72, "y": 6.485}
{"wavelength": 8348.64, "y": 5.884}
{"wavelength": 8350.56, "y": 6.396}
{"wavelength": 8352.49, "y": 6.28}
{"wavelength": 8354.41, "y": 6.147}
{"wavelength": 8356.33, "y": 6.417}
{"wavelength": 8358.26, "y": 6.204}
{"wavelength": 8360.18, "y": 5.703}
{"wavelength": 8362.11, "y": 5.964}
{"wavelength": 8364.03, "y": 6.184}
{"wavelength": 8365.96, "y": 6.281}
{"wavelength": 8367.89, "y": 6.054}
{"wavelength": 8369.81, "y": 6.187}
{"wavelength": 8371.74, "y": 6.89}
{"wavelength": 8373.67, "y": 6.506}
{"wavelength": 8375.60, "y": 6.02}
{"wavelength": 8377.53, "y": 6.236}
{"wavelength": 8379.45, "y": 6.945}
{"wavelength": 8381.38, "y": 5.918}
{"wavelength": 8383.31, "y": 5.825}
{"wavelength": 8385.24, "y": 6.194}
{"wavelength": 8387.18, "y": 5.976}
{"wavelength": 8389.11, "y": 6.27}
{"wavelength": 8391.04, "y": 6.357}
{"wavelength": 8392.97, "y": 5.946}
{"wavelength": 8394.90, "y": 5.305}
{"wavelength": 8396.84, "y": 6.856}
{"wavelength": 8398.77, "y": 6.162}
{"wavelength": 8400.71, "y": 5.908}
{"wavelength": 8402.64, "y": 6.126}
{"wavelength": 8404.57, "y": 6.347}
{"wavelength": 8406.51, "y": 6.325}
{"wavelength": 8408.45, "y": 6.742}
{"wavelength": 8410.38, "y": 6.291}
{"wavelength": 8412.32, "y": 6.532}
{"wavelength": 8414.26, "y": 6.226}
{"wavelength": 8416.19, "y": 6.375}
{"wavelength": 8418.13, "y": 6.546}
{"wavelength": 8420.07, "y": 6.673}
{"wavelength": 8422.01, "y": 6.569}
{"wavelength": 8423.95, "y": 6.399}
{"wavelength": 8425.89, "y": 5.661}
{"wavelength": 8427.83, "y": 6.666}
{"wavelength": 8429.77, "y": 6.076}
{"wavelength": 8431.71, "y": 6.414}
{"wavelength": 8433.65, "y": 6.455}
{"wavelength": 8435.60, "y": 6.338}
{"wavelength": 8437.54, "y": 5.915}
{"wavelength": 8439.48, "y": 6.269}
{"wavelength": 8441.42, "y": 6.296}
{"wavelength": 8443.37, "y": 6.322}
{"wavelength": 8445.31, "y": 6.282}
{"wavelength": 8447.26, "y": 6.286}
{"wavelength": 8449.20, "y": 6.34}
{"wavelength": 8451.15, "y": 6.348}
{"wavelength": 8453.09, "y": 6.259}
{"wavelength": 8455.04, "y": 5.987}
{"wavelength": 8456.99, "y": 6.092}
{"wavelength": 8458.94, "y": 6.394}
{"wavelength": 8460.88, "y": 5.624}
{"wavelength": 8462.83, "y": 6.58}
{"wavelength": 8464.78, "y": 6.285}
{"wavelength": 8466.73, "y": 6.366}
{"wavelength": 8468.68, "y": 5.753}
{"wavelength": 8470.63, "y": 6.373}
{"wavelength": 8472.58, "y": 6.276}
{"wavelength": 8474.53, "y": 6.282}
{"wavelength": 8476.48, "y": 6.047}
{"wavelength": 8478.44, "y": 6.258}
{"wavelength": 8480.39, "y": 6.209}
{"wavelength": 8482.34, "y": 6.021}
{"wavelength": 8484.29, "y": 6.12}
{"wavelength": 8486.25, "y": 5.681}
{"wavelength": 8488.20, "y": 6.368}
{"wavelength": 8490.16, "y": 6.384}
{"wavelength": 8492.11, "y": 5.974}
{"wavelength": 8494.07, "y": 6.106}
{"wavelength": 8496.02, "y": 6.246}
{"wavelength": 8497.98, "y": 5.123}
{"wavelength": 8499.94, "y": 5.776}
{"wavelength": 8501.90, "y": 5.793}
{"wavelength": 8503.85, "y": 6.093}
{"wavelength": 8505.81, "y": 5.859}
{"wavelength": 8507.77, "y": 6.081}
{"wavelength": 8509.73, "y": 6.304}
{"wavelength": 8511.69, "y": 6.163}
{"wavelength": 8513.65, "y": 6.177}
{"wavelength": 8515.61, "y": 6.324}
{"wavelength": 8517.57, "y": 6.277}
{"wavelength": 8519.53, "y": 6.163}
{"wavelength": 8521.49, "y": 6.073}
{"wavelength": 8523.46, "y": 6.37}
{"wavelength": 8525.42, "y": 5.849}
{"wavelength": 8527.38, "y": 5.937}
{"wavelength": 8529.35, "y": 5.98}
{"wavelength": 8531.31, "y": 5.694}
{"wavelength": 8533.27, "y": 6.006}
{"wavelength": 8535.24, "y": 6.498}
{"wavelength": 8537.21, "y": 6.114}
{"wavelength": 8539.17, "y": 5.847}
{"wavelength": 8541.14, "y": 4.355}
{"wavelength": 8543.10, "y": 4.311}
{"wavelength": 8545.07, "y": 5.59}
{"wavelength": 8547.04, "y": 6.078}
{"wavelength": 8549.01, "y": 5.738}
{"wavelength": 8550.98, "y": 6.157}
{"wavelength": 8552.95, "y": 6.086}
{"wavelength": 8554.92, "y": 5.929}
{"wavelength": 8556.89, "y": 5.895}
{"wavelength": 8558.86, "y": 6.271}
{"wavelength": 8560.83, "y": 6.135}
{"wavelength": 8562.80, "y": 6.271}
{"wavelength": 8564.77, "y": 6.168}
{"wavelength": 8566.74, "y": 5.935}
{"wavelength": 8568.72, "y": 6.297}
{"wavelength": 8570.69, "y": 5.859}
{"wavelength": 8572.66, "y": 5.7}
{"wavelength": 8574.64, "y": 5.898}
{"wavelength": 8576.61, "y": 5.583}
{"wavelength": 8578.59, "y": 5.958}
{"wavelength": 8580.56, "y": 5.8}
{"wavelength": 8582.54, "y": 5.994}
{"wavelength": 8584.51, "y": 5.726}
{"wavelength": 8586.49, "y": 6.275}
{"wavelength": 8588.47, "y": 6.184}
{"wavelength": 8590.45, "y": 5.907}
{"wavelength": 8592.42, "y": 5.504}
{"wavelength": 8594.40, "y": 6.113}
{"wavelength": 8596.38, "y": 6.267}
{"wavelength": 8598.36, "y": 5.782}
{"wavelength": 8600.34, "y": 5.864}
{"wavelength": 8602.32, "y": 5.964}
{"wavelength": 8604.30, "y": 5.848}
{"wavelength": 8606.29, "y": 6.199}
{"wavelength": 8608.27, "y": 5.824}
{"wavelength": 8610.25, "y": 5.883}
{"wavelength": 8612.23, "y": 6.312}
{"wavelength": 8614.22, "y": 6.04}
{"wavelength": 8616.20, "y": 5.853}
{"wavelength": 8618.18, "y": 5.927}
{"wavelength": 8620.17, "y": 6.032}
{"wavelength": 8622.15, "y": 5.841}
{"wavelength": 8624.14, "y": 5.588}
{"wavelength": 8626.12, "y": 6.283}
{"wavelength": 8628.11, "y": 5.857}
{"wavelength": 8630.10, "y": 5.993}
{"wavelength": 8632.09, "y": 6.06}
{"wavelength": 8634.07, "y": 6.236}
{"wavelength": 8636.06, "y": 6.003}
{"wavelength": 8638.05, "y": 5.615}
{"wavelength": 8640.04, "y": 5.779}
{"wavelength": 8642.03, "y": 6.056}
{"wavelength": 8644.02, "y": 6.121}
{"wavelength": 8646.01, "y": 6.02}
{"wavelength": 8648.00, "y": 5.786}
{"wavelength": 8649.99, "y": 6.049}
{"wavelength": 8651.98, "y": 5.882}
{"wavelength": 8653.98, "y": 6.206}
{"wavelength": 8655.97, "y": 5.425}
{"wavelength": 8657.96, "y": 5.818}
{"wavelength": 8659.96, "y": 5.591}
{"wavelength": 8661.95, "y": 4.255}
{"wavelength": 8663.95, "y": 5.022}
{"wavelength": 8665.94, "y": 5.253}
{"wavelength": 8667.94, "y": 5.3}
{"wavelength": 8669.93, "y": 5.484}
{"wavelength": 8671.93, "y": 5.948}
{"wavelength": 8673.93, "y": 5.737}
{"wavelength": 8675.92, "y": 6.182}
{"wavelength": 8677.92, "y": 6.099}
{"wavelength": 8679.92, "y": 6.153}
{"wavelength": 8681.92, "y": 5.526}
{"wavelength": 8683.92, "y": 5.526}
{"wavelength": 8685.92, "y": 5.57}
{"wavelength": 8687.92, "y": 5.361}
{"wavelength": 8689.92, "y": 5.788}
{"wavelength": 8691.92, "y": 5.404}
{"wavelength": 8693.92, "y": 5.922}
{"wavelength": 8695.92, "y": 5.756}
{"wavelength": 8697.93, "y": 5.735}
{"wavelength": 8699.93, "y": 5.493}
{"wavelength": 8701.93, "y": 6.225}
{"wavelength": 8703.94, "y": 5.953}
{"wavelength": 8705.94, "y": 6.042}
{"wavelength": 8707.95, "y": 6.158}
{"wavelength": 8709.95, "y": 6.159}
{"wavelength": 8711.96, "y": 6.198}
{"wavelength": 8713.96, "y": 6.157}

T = -0.019 mag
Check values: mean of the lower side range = 6.43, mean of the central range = 6.19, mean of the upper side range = 5.74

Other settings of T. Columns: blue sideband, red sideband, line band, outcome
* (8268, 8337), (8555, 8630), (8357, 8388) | 0.02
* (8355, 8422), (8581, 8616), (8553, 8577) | 0.00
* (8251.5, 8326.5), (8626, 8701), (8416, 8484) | -0.02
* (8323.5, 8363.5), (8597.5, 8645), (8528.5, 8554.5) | 0.06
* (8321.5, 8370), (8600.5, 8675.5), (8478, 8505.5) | 0.01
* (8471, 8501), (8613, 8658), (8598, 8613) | 0.00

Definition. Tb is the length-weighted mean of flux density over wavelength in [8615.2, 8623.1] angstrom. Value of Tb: 5.92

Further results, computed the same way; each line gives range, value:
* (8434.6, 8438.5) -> 6.12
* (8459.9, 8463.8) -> 6.11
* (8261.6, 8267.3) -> 6.41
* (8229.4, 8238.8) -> 6.45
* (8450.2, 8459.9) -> 6.21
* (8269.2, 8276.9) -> 6.28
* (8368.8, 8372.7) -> 6.54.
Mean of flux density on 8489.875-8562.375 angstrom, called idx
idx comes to 5.94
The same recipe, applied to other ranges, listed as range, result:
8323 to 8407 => 6.23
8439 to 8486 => 6.2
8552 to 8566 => 6.11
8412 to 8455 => 6.32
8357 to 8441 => 6.25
